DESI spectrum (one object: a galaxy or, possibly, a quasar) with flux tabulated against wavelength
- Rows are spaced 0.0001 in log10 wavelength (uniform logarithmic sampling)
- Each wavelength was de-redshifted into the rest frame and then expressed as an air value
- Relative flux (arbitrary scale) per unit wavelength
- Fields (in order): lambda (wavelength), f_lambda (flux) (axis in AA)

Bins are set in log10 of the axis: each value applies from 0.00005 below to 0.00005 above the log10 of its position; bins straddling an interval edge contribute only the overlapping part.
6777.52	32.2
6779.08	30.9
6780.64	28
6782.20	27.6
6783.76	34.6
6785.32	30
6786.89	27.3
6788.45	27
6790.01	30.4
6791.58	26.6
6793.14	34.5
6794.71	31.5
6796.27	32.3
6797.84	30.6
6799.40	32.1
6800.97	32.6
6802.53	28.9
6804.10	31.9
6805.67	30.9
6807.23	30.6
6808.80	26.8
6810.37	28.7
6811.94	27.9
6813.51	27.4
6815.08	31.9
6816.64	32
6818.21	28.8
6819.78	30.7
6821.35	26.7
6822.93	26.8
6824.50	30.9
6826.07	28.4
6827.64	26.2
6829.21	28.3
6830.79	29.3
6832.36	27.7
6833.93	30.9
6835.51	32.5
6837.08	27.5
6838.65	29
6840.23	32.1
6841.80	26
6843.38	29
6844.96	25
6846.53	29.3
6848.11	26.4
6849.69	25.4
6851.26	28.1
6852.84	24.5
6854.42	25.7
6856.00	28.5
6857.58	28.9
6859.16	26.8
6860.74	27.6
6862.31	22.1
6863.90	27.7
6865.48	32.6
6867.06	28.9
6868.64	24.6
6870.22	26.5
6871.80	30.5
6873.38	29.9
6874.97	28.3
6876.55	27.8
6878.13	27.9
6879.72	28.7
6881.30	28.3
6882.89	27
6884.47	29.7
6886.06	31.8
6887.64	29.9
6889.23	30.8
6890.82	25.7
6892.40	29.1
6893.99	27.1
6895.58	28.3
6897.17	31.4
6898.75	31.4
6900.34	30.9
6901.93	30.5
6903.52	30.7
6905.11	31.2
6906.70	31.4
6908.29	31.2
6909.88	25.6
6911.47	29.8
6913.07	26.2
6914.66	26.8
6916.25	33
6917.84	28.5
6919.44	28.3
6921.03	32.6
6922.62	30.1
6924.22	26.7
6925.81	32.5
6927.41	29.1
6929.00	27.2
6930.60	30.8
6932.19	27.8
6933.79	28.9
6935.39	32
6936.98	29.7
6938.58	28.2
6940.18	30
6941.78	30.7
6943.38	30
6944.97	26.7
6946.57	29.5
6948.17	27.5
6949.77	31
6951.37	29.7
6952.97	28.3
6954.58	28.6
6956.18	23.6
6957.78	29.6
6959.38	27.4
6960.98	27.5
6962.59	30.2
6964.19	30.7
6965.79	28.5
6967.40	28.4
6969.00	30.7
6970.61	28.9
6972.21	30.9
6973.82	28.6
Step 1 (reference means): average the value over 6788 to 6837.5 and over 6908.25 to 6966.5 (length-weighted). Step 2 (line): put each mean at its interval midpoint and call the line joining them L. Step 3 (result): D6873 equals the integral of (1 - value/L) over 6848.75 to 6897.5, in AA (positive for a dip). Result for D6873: 2.2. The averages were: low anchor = 29.7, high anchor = 29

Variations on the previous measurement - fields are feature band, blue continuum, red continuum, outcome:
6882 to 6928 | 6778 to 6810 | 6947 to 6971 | -0.5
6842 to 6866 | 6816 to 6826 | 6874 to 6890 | 1.7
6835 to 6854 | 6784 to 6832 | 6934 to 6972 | 1.1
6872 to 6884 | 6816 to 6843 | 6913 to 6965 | 0.3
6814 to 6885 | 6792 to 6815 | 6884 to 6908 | 4.7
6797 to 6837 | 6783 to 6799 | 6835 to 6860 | -0.4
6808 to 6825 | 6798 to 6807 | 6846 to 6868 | 0.7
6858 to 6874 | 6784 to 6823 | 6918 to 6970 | 1.0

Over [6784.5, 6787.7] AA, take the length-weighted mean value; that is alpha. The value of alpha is 28.7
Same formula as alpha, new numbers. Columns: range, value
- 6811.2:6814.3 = 27.6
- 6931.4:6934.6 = 28.3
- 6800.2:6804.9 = 31.1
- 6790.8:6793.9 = 30.6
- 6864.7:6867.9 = 30.7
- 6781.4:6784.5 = 31.1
